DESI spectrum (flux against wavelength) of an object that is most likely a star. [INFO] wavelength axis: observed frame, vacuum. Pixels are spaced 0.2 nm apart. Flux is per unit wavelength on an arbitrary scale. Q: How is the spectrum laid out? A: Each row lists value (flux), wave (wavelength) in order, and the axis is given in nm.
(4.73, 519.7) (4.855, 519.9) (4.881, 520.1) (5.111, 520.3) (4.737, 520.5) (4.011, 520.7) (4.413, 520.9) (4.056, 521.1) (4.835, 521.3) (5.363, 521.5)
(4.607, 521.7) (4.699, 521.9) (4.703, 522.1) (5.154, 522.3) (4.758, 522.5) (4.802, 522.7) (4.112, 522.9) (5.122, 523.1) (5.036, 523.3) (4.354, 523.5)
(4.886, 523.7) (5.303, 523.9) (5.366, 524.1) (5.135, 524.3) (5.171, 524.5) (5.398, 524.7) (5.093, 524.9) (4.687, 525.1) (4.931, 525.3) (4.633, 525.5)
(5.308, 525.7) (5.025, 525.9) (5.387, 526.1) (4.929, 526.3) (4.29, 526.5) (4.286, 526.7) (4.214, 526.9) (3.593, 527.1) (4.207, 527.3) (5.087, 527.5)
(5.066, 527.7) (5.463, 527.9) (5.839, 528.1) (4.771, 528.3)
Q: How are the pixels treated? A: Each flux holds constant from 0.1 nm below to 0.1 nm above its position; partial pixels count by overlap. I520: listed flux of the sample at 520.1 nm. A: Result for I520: 4.881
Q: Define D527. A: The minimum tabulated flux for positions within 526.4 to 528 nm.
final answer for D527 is 3.593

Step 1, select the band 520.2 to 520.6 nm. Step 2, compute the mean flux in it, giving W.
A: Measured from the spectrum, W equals 4.92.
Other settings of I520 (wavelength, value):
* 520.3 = 5.111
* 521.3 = 4.835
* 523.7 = 4.886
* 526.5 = 4.29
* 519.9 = 4.855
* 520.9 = 4.413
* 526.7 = 4.286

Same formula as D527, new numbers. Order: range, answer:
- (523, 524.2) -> 4.354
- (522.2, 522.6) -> 4.758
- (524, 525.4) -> 4.687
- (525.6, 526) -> 5.025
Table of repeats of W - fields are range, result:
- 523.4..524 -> 4.85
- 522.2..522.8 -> 4.9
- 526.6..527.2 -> 4.03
